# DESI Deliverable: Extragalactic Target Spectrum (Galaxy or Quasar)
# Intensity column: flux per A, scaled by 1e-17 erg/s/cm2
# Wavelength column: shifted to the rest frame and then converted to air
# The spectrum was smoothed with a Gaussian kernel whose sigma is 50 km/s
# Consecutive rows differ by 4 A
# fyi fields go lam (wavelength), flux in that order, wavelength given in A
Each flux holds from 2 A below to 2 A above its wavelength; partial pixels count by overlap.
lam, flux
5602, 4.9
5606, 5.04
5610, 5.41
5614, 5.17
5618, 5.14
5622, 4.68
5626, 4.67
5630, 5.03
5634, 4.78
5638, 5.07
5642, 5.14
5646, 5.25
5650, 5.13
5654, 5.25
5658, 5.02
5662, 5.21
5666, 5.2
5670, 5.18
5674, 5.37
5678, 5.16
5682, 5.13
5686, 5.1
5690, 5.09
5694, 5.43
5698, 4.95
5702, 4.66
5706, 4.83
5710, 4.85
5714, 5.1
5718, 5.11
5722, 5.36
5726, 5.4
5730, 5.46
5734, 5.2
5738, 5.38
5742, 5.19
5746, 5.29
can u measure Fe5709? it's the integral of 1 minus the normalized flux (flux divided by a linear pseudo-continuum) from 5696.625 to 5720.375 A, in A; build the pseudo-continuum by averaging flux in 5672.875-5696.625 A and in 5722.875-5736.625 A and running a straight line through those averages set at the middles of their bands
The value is 1.6 A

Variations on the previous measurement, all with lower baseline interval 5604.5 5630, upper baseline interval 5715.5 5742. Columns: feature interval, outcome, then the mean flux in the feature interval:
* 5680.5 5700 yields 0.25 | 5.14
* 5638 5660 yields -0.22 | 5.15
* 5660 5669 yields -0.11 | 5.2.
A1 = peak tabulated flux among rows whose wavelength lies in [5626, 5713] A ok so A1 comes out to 5.43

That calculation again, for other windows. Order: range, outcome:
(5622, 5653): 5.25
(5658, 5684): 5.37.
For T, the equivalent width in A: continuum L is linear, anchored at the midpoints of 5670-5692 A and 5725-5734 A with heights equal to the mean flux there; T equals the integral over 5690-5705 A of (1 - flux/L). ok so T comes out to 0.7 A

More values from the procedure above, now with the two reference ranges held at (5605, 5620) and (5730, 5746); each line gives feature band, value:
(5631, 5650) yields 0.6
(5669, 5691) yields 0.3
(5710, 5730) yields 0.2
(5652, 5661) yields 0.1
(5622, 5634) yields 0.9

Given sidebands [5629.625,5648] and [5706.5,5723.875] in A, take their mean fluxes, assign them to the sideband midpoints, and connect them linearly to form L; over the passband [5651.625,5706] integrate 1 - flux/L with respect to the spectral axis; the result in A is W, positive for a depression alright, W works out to -0.6 A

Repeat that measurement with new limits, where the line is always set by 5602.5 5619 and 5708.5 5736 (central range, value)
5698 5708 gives 0.8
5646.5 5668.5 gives 0.1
